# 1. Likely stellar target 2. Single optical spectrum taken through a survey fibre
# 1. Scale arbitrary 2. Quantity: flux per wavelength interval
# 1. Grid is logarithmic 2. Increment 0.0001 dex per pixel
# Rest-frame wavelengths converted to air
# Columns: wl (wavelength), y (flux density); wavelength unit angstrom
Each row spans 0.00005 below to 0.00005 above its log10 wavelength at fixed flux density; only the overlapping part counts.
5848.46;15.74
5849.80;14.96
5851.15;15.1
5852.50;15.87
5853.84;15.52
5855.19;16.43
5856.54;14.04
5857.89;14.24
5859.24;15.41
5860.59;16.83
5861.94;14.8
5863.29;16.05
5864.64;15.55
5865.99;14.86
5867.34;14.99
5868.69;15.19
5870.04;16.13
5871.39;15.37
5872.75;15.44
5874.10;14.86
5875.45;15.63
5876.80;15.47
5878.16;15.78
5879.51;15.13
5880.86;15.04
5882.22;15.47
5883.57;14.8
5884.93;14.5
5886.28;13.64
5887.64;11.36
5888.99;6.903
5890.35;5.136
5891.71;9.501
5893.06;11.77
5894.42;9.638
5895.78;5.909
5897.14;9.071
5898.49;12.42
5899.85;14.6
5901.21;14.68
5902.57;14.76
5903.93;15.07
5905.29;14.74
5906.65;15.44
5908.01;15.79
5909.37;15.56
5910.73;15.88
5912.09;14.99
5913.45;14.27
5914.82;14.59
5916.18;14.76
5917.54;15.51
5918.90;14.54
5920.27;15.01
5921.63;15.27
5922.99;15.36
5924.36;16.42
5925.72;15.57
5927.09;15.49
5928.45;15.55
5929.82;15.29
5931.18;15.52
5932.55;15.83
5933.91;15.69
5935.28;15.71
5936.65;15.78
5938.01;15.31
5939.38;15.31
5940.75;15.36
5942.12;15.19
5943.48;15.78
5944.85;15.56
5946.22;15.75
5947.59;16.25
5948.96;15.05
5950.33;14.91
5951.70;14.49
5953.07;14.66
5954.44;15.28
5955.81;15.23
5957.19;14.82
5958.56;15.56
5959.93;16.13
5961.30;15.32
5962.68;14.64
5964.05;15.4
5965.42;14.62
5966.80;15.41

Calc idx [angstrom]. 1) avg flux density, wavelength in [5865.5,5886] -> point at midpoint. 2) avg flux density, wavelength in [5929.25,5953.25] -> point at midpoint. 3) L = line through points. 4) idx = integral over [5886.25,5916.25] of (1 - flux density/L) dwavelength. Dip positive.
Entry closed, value 5.37 angstrom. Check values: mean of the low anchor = 15.2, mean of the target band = 12.6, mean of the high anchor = 15.4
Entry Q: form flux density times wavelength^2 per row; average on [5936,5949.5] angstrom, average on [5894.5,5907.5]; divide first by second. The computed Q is 1.23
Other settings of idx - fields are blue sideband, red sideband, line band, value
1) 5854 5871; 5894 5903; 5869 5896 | 0.7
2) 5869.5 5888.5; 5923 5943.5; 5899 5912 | 0.1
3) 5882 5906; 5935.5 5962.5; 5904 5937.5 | -4.6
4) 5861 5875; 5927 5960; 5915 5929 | 0.1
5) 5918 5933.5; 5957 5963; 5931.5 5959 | 0.1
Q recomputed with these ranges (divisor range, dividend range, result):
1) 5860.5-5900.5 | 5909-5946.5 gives 1.17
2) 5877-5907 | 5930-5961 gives 1.25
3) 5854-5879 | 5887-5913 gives 0.81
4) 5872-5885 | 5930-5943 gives 1.04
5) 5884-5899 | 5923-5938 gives 1.58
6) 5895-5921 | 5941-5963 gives 1.10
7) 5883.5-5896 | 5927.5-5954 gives 1.53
